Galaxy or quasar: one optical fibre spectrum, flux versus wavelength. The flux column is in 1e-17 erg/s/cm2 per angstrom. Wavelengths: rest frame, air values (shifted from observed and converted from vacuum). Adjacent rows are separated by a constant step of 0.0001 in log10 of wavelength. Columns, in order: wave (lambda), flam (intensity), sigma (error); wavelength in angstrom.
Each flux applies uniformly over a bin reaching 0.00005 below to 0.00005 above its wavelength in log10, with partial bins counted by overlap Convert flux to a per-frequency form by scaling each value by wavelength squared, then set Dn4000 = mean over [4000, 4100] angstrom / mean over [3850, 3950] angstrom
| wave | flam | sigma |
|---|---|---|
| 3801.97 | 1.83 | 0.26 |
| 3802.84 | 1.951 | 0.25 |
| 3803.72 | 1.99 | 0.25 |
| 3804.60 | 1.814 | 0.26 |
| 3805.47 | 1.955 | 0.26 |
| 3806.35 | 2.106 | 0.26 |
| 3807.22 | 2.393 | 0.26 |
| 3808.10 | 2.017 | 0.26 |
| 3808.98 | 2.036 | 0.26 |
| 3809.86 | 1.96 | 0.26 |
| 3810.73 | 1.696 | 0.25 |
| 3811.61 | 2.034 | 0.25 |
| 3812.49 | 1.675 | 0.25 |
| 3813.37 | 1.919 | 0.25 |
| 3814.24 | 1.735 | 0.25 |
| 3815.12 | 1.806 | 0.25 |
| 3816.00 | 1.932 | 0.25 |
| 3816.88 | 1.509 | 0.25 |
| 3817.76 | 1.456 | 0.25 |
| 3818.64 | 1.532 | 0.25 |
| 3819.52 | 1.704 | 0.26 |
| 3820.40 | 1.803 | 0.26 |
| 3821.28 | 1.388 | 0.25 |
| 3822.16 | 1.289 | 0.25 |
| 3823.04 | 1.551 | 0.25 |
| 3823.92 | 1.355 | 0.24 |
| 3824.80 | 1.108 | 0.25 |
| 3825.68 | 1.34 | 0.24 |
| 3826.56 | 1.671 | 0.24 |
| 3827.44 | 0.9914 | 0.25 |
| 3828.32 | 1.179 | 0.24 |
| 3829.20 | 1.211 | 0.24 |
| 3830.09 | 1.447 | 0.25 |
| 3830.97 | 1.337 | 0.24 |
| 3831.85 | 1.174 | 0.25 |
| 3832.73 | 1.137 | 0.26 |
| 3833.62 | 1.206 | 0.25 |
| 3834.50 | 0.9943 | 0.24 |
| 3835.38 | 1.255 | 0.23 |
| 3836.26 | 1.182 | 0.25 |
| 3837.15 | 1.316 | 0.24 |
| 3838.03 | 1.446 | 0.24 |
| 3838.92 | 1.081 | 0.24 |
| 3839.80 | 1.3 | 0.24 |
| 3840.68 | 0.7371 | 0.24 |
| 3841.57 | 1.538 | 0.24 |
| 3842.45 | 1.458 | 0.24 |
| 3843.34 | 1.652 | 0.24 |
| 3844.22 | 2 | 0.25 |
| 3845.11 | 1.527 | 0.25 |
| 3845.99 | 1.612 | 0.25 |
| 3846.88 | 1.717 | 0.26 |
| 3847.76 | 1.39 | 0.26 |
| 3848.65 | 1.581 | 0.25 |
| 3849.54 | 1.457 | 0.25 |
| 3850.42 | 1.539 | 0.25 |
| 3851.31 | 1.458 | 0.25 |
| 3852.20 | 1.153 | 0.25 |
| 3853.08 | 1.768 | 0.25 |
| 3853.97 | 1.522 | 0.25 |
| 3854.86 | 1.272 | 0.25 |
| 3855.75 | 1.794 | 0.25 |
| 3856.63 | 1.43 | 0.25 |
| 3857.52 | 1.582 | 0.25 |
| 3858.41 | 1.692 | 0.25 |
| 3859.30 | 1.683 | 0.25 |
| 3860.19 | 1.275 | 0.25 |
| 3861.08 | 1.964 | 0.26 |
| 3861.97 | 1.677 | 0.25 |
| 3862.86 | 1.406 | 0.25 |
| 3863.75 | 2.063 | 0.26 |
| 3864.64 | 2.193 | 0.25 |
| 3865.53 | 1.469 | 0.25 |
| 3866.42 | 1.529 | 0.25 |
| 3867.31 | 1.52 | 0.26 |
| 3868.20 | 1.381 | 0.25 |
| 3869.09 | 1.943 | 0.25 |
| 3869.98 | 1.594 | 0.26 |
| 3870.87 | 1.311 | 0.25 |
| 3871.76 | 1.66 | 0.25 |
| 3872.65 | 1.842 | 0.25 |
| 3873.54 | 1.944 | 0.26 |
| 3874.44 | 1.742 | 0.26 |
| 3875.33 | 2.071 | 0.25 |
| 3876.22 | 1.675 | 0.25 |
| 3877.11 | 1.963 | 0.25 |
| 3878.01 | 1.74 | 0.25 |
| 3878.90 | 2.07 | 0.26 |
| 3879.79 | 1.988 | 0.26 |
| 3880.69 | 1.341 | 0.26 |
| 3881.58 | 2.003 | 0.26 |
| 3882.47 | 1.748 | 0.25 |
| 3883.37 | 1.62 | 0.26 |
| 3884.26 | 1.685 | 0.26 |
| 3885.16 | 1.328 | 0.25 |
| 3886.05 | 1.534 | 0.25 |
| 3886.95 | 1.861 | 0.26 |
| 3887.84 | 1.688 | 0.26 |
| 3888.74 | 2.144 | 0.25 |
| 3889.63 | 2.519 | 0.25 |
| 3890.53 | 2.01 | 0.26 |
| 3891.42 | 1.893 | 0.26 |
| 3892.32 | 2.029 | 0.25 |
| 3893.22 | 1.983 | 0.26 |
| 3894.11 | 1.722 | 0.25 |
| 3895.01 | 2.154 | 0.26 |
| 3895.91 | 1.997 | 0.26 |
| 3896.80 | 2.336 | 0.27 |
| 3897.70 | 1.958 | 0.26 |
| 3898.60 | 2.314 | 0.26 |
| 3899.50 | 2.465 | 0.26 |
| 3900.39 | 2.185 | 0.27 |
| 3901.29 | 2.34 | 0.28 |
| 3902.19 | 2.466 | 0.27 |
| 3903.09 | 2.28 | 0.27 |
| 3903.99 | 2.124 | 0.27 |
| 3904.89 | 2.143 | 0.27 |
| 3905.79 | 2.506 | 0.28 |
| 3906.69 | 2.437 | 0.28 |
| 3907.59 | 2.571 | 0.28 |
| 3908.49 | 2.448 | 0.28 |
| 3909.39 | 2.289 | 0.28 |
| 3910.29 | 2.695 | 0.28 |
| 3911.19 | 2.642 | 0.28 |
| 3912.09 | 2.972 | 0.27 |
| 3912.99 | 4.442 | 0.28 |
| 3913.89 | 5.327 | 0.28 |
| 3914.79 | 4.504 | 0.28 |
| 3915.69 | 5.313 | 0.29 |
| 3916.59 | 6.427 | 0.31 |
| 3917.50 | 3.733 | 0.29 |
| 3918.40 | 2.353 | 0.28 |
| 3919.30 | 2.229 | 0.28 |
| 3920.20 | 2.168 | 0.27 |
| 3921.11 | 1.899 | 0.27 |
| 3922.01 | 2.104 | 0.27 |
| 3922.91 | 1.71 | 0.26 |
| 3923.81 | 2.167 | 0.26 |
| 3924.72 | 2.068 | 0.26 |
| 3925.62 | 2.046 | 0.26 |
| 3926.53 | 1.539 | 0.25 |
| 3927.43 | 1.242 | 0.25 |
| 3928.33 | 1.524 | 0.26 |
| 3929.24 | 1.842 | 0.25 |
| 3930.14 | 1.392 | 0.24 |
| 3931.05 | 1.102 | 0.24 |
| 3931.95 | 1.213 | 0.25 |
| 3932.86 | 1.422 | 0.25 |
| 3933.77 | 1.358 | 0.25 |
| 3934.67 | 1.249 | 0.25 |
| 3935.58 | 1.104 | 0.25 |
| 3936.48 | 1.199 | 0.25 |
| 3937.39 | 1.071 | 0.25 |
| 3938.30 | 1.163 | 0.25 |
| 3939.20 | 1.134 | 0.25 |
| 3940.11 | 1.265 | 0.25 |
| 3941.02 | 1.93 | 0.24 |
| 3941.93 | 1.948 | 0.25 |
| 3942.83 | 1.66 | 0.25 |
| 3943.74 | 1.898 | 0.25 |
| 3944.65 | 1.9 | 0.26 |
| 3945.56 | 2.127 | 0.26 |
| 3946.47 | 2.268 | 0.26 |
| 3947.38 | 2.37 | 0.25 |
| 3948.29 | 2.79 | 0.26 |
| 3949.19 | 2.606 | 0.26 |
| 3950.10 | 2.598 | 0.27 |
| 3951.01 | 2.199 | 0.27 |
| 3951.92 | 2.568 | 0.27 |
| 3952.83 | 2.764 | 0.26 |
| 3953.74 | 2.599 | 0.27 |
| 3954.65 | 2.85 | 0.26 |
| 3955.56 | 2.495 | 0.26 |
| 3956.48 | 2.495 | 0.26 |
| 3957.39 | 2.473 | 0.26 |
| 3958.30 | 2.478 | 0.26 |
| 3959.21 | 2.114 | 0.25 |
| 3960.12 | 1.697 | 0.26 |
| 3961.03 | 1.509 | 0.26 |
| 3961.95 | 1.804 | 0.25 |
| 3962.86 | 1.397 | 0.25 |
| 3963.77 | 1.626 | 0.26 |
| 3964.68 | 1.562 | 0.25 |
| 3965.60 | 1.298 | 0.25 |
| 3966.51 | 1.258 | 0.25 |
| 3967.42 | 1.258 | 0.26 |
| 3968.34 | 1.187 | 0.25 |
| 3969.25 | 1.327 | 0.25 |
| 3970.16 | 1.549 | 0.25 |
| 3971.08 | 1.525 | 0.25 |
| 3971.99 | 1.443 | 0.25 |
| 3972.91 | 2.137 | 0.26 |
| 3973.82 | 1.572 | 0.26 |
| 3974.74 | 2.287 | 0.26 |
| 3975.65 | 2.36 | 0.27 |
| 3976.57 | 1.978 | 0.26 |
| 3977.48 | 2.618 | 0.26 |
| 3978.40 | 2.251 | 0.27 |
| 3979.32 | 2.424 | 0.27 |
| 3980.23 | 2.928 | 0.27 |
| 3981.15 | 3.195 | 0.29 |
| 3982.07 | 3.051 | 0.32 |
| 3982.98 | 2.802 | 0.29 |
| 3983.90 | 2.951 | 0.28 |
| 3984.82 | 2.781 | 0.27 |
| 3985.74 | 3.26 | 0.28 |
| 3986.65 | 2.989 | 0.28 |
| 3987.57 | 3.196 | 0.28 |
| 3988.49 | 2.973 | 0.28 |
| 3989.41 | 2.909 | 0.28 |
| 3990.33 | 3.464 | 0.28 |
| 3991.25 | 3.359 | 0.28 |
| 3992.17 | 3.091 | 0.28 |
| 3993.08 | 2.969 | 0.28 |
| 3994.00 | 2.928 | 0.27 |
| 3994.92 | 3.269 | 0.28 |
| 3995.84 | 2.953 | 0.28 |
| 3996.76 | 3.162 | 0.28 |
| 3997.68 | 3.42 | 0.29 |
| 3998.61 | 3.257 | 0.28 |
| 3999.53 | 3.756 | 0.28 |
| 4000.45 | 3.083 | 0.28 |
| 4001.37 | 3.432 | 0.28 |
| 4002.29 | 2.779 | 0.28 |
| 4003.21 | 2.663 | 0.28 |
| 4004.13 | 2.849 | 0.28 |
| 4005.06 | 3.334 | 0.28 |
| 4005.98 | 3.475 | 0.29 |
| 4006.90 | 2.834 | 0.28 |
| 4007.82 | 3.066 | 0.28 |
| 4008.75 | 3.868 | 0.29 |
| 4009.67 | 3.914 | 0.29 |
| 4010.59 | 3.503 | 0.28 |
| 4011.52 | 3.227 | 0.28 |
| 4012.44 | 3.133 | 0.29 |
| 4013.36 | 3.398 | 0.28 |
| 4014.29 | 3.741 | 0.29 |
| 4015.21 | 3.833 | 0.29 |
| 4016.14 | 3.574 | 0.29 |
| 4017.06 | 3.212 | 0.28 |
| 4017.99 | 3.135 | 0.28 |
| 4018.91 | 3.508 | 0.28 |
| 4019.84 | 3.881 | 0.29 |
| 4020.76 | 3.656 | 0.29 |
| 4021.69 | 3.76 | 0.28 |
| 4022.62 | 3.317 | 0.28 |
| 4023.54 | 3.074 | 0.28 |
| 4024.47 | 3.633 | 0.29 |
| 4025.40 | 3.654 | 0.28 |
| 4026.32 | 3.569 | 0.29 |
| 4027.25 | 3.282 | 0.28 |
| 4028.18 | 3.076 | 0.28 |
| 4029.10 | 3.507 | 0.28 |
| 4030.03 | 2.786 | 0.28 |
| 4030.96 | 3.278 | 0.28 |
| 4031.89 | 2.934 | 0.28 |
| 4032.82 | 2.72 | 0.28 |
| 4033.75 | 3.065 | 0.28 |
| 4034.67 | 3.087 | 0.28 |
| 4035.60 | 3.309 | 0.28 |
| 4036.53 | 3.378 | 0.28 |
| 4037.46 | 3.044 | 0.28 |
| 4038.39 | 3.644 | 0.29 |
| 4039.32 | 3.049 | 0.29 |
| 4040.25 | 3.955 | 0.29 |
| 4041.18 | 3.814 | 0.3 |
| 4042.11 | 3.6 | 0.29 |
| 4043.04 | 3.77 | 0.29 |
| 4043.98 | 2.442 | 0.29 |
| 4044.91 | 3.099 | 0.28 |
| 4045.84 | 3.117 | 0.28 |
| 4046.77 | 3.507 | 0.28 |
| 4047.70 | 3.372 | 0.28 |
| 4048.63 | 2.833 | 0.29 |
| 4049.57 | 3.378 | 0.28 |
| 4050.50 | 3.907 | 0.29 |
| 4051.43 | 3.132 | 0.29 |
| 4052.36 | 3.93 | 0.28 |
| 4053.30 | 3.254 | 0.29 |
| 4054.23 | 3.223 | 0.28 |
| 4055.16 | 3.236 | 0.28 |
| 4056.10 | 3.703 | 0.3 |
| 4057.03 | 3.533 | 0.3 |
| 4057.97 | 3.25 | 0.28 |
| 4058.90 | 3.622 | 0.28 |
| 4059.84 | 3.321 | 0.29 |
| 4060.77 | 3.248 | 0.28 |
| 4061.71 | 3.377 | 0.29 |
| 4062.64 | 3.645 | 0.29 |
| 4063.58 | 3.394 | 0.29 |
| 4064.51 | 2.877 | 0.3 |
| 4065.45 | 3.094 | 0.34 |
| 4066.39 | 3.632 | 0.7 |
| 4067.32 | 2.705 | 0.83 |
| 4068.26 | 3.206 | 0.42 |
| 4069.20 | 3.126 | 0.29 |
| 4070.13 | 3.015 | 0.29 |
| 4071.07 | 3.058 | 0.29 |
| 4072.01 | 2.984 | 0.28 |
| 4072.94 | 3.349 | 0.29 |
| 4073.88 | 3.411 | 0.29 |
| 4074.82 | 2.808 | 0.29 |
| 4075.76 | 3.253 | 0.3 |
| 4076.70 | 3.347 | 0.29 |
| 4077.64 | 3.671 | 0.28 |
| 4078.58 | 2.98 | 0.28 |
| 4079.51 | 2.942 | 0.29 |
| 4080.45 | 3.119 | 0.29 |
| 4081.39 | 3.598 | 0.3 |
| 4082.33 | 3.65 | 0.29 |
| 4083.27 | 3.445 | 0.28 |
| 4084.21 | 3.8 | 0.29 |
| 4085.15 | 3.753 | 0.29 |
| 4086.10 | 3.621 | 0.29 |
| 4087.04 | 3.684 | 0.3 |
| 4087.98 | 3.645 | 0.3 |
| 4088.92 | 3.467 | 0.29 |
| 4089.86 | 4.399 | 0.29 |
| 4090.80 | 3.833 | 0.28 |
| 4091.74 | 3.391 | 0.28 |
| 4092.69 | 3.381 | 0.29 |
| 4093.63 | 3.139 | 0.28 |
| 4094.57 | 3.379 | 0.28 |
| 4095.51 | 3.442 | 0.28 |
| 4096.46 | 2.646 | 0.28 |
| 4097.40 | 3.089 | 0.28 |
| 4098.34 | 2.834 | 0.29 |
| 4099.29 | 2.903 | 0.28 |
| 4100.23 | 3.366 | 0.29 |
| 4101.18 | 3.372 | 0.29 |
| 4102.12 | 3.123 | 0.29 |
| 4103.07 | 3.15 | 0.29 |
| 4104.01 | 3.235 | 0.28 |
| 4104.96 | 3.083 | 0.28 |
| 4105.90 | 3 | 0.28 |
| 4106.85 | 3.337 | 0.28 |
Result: 1.78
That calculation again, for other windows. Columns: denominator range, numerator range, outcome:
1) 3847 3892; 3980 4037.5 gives 2.05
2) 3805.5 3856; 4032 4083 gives 2.43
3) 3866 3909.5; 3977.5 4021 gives 1.72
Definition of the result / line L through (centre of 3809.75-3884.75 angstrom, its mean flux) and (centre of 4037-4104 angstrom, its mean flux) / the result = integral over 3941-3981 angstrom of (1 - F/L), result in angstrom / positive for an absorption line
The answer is 6.5 angstrom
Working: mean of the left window 1.56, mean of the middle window 2.06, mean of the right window 3.34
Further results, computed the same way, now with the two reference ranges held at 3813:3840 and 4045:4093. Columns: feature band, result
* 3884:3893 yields 0.1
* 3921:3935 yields 3.8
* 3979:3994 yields -1.8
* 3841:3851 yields -0.1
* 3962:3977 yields 5.6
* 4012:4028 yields -2.7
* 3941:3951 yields 0.7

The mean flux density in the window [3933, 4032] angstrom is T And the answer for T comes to 2.61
